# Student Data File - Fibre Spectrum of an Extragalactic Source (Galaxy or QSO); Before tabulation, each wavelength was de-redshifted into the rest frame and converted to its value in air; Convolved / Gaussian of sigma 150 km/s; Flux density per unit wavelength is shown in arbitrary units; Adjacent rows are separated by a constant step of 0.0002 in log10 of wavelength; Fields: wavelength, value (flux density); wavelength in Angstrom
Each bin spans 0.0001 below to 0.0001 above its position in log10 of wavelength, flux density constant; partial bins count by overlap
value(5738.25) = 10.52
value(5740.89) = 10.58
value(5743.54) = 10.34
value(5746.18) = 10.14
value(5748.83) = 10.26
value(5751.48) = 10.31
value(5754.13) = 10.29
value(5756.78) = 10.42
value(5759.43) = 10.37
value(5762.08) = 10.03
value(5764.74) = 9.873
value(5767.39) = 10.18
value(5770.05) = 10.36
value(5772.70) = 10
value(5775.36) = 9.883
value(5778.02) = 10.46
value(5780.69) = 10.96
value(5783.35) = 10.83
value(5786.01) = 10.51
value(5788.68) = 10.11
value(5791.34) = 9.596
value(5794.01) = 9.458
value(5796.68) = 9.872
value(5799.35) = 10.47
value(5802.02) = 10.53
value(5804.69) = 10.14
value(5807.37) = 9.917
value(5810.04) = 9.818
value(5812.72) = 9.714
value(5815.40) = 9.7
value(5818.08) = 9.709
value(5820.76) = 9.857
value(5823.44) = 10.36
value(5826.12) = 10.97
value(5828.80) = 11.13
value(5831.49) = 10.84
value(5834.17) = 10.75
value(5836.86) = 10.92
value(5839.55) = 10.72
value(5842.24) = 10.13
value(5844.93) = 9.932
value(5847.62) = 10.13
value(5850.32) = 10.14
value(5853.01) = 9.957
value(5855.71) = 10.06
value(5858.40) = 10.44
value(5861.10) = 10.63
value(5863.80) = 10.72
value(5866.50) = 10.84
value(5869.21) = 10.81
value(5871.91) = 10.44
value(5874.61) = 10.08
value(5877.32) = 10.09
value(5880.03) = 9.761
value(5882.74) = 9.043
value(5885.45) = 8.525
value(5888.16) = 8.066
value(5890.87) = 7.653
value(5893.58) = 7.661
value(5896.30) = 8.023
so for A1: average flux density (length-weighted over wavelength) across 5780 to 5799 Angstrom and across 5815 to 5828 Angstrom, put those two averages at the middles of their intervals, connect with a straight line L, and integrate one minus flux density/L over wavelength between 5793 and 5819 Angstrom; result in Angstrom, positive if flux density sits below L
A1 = 0.6 Angstrom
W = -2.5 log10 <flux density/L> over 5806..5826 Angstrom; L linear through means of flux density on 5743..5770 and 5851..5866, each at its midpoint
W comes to 0.041 mag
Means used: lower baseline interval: 10.2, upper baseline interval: 10.4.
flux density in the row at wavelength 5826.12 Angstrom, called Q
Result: 10.97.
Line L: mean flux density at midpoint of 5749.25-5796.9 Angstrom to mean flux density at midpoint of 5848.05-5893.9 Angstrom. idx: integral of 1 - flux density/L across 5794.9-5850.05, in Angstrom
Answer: -1.64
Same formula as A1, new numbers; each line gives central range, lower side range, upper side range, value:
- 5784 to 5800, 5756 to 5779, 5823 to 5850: 0.46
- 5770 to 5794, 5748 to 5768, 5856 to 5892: -0.29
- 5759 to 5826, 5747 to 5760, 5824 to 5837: 3.07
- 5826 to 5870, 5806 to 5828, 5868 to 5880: -1.52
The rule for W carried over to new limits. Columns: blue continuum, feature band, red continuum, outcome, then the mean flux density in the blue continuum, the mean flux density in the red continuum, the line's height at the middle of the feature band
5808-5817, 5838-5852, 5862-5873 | 0.01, 9.75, 10.7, 10.3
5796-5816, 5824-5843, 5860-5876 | -0.05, 10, 10.6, 10.3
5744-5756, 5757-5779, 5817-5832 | 0.02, 10.3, 10.5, 10.3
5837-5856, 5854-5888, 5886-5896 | -0.13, 10.2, 7.88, 8.92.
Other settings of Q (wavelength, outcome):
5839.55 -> 10.72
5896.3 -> 8.023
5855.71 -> 10.06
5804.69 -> 10.14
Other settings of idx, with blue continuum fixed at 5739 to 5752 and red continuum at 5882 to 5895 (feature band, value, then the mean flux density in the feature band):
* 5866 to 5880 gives -3.30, 10.4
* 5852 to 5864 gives -2.41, 10.3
